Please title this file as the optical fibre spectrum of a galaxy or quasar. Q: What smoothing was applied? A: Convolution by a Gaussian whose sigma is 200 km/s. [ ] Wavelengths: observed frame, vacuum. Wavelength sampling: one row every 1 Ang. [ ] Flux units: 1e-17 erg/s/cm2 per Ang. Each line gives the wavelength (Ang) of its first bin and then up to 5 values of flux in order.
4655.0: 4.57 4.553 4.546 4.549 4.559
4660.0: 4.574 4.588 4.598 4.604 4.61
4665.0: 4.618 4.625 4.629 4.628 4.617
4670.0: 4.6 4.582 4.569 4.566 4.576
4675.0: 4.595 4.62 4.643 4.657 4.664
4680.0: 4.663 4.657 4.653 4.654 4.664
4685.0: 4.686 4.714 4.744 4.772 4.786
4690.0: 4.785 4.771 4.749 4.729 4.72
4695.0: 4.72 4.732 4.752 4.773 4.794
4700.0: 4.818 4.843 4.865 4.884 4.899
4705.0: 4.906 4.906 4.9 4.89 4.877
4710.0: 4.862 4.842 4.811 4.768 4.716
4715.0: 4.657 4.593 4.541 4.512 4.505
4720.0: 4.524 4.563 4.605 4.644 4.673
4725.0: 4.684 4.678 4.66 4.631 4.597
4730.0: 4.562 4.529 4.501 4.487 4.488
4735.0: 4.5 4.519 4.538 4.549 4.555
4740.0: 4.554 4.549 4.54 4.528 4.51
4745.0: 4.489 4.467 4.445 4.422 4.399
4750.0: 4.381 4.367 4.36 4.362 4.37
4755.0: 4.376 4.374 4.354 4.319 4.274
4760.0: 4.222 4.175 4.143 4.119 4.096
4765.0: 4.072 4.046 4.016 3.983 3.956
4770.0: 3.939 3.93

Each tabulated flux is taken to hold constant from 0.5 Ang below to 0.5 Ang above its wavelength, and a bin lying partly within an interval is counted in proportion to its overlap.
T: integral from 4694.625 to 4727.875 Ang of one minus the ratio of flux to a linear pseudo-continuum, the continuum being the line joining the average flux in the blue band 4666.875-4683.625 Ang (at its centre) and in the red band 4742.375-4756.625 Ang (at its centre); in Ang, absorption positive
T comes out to -1.58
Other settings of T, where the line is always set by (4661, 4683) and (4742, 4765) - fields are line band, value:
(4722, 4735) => -0.48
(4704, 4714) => -0.81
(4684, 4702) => -0.84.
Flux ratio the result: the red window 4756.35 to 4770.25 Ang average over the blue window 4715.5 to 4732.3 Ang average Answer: 0.90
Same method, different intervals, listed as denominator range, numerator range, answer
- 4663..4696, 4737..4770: 0.93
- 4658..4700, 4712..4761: 0.97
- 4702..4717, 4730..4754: 0.93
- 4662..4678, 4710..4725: 1.01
